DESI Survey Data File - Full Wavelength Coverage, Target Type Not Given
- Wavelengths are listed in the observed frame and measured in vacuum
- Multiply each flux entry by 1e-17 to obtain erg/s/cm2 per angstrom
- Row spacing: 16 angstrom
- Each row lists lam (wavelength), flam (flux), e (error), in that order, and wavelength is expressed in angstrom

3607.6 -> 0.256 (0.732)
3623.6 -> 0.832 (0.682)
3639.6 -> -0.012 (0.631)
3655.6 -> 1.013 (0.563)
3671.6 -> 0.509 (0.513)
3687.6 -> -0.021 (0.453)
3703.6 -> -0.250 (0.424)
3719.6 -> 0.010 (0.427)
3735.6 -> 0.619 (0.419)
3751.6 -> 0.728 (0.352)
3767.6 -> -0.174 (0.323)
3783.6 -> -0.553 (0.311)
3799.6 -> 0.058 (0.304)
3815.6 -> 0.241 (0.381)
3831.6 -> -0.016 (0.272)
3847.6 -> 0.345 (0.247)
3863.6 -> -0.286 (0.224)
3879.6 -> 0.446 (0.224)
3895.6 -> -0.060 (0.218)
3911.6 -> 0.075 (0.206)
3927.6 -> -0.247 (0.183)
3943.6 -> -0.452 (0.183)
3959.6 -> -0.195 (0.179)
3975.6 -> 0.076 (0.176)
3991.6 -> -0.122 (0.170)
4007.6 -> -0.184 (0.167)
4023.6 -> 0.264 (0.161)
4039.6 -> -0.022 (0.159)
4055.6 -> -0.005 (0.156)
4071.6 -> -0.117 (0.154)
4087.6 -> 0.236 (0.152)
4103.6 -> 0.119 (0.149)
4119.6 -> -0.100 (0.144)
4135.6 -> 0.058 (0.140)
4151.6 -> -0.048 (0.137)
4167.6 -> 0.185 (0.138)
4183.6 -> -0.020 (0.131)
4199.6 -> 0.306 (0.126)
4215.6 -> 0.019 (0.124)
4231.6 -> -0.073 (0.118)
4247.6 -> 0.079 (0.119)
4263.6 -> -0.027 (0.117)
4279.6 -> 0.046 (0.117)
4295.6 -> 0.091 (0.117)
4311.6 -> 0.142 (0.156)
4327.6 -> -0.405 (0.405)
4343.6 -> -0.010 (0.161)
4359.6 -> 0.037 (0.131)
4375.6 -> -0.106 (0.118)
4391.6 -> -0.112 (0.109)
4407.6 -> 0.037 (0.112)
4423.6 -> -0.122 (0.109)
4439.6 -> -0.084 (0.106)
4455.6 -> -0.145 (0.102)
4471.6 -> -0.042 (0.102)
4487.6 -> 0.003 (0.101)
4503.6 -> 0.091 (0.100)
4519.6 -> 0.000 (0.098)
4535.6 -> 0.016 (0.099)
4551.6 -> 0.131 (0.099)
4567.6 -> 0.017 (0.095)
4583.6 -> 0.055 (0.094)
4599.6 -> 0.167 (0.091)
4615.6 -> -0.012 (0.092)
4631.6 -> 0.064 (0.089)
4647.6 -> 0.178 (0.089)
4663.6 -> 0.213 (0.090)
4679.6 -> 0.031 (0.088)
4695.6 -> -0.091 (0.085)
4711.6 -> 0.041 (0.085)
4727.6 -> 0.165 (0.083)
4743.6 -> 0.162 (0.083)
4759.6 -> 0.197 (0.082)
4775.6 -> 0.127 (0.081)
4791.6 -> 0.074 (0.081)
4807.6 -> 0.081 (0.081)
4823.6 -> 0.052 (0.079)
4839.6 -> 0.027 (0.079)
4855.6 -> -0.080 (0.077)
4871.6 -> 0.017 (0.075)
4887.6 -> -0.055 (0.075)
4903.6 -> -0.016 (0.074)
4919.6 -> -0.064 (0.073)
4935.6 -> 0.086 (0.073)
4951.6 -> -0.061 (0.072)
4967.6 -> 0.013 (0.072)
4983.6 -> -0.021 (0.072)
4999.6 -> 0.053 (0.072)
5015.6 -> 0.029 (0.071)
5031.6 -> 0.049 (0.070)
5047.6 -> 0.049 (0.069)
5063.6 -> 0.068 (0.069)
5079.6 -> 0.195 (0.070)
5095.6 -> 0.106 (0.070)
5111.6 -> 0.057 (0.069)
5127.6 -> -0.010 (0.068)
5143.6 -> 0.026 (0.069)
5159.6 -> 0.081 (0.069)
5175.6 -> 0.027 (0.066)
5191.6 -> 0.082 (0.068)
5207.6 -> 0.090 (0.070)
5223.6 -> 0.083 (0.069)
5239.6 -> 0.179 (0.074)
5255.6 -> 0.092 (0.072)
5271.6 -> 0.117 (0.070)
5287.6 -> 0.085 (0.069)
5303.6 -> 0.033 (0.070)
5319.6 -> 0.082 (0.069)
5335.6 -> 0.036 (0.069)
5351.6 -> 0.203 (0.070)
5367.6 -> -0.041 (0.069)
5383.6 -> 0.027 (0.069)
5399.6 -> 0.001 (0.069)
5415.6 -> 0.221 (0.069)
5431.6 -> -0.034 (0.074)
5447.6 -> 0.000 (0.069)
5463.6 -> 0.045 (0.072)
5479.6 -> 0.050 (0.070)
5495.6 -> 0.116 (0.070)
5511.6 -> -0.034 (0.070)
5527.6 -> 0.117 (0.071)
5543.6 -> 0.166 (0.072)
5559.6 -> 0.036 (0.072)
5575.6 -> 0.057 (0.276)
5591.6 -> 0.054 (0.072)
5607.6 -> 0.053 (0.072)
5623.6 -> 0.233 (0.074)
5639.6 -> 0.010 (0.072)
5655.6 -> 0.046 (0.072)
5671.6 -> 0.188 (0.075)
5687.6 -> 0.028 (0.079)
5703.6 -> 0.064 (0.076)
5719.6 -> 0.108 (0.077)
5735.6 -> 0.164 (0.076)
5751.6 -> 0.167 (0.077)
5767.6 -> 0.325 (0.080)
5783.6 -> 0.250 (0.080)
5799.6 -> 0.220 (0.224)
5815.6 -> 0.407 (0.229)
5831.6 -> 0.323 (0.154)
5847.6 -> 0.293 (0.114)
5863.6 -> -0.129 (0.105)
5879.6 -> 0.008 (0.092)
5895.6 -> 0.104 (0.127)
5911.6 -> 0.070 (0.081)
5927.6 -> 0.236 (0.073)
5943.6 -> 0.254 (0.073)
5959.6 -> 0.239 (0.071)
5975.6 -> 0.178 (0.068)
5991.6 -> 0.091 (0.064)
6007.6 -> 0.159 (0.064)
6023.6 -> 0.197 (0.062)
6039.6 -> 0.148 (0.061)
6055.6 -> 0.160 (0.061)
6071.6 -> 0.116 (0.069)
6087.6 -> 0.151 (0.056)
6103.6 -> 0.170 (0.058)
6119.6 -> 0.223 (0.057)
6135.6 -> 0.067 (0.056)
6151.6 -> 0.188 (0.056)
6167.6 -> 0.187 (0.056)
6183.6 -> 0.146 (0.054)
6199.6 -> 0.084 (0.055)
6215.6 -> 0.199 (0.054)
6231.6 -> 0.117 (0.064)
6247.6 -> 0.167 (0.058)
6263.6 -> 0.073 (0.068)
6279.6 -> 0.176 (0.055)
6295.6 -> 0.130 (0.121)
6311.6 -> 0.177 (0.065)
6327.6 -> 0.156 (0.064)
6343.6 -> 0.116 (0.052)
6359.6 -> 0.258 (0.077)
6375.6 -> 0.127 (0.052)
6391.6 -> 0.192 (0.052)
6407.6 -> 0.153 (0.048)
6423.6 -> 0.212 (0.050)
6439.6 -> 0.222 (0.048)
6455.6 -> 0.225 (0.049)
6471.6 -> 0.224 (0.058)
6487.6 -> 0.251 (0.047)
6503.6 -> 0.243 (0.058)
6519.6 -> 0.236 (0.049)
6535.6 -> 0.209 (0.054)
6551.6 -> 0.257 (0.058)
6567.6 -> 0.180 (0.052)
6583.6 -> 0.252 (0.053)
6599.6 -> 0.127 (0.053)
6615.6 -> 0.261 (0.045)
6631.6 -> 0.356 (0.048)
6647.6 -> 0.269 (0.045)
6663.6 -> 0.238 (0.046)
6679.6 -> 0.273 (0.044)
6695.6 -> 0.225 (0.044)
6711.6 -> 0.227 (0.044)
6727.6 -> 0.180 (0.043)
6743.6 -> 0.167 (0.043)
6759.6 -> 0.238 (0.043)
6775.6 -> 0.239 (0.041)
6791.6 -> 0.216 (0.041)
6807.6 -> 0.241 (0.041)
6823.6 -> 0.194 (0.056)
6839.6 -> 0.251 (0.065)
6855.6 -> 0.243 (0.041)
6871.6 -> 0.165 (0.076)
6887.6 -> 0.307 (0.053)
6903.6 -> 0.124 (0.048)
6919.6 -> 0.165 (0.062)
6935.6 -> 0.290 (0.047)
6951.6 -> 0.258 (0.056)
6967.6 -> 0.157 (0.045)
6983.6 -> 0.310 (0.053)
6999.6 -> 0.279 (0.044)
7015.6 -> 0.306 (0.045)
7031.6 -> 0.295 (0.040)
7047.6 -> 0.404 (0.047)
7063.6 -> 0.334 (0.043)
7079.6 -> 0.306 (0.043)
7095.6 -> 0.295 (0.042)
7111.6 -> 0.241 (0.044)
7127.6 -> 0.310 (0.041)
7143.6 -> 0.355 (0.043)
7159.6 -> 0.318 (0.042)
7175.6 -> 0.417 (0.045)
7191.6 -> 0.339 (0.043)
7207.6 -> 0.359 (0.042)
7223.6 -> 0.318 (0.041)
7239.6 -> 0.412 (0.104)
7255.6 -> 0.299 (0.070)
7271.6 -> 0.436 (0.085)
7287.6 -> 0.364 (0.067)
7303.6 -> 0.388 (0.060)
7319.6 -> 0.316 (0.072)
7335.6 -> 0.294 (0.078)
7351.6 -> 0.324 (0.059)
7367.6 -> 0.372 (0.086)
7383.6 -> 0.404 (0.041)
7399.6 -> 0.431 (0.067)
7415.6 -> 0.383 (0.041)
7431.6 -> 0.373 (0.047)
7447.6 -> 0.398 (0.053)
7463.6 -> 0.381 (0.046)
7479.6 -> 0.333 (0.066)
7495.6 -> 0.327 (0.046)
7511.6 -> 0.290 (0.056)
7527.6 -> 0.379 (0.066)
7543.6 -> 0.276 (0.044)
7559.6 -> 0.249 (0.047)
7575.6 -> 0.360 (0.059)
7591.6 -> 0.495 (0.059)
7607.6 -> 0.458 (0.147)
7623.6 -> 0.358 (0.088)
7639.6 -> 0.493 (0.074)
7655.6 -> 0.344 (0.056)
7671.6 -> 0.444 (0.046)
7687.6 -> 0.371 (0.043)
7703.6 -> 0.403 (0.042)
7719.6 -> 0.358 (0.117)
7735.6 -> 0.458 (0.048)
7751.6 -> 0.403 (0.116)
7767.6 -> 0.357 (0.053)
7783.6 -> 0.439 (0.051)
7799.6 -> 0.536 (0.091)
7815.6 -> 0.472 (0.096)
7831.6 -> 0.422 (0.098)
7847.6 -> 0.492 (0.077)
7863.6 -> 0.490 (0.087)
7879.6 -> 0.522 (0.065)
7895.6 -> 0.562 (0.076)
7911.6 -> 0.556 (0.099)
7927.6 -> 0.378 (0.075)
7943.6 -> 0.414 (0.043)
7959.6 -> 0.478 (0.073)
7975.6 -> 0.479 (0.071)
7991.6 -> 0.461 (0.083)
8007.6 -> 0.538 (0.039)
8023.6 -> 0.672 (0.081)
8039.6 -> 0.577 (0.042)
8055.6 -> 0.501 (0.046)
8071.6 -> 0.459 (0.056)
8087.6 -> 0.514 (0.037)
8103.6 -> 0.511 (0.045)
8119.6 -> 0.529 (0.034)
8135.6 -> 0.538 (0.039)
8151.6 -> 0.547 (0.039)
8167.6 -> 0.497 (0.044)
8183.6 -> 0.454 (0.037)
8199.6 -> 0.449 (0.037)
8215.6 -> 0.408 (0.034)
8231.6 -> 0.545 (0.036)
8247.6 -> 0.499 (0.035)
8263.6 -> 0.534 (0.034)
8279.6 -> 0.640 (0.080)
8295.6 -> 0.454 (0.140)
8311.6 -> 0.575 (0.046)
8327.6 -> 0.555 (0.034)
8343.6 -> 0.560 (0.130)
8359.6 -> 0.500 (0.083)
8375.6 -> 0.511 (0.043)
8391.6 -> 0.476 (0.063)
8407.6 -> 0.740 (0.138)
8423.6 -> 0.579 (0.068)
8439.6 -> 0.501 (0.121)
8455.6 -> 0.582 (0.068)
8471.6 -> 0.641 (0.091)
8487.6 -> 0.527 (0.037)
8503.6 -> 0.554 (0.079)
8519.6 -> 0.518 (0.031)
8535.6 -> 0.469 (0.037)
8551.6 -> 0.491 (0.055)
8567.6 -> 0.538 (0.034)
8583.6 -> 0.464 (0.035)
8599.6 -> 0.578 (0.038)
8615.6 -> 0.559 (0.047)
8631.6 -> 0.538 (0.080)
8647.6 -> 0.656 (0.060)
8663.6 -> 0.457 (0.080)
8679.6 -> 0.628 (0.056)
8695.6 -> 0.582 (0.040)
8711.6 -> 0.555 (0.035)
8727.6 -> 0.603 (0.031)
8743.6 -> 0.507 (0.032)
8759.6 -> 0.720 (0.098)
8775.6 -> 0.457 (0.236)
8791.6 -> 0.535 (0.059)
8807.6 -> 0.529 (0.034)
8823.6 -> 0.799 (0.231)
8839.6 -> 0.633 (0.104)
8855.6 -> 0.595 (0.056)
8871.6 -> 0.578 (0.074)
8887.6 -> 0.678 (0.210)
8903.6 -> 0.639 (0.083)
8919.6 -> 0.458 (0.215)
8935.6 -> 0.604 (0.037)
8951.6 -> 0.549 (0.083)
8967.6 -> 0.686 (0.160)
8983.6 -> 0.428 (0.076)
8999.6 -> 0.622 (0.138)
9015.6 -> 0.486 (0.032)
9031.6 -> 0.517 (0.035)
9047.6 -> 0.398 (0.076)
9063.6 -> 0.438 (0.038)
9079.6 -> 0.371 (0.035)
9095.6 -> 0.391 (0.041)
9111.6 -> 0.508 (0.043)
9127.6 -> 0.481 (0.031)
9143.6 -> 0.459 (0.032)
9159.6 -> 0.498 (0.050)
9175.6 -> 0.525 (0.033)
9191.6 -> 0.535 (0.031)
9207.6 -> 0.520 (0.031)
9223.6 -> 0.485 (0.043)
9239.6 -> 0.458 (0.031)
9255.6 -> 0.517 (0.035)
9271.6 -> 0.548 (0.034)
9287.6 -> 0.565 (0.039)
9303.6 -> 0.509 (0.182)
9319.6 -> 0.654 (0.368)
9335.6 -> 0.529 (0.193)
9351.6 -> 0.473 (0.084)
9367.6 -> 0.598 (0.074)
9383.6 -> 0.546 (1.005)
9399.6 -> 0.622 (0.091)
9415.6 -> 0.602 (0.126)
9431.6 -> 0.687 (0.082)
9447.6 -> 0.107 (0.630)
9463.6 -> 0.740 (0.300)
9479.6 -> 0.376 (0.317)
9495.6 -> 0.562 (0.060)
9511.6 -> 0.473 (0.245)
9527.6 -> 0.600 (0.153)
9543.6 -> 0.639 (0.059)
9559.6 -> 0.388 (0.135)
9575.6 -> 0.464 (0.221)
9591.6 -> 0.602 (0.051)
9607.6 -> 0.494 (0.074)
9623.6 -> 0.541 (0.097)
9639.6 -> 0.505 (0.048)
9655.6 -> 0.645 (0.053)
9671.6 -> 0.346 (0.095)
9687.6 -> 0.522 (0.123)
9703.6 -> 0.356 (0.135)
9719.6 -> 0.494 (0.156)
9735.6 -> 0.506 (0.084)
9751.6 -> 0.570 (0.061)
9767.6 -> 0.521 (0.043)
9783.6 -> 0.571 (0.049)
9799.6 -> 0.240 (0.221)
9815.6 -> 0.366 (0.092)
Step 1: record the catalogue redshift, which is 0.755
